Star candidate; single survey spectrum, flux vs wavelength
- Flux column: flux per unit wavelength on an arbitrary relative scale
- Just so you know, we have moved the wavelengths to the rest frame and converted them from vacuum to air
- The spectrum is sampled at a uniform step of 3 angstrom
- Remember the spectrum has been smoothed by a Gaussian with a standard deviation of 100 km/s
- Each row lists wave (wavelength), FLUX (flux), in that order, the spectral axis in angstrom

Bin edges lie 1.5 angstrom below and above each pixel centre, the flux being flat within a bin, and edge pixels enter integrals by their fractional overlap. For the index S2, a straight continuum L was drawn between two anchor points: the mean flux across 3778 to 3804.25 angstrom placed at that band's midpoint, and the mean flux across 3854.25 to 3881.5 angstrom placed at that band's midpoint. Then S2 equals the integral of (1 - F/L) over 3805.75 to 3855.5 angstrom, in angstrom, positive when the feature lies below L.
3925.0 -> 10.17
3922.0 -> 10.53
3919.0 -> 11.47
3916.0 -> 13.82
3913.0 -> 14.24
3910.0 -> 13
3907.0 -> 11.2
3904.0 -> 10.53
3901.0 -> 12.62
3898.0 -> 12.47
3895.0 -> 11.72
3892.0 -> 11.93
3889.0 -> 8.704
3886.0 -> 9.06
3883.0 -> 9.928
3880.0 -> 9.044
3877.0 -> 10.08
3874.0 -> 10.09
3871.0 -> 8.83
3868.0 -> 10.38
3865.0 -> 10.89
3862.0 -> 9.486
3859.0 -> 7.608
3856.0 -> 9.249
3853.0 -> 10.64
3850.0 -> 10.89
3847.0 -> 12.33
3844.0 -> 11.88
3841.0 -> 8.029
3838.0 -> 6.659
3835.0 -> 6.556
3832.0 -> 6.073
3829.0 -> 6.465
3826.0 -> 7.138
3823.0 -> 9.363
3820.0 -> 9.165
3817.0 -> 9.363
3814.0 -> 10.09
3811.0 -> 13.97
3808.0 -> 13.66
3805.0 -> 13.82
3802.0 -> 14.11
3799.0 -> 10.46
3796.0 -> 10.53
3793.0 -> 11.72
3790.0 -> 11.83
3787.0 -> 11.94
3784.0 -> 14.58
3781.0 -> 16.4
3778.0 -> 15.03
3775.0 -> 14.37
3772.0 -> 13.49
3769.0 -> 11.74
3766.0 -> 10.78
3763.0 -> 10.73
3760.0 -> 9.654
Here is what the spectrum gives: 7.0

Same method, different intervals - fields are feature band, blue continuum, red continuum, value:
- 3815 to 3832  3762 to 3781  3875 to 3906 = 5.4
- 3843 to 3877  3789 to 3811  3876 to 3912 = 3.8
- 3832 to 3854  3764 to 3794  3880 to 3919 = 5.3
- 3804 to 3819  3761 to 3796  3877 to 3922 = 0.5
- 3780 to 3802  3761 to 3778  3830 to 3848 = -2.6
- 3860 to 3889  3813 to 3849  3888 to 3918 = 2.7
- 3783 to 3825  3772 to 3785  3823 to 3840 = -2.9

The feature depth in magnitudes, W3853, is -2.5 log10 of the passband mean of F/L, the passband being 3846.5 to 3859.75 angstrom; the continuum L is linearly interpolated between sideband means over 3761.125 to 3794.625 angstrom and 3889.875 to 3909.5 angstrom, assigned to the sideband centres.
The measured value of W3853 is 0.20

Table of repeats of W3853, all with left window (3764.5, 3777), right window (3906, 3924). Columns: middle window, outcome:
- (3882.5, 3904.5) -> 0.14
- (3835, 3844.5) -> 0.46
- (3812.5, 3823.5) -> 0.30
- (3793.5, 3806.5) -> 0.04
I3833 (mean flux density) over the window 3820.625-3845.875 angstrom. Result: 7.89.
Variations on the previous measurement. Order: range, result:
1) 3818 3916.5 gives 9.96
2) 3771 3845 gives 11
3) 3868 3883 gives 9.64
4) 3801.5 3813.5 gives 13.6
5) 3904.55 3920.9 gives 12.6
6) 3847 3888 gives 9.79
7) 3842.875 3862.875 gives 10.3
